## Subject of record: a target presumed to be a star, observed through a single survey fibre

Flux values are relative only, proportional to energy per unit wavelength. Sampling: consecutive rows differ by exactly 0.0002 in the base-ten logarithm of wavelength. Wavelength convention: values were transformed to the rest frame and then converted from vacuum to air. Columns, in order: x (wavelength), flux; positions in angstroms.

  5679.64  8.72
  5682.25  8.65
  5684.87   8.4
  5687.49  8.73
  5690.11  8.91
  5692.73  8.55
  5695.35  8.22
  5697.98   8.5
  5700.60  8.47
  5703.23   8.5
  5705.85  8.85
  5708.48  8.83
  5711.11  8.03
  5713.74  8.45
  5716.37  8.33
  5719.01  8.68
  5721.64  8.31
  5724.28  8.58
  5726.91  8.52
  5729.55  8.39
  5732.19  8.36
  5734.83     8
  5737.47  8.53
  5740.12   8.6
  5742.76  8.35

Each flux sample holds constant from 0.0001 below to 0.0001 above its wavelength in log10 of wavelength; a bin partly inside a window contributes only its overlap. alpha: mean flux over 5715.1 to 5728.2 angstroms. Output 8.48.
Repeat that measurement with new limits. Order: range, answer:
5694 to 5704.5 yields 8.42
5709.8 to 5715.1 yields 8.24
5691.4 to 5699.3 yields 8.43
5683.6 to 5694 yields 8.65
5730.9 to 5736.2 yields 8.19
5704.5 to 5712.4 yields 8.58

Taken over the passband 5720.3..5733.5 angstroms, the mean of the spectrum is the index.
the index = 8.43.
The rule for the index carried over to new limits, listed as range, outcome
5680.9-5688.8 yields 8.6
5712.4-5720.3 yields 8.48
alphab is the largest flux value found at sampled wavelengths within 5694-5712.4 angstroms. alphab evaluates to 8.85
